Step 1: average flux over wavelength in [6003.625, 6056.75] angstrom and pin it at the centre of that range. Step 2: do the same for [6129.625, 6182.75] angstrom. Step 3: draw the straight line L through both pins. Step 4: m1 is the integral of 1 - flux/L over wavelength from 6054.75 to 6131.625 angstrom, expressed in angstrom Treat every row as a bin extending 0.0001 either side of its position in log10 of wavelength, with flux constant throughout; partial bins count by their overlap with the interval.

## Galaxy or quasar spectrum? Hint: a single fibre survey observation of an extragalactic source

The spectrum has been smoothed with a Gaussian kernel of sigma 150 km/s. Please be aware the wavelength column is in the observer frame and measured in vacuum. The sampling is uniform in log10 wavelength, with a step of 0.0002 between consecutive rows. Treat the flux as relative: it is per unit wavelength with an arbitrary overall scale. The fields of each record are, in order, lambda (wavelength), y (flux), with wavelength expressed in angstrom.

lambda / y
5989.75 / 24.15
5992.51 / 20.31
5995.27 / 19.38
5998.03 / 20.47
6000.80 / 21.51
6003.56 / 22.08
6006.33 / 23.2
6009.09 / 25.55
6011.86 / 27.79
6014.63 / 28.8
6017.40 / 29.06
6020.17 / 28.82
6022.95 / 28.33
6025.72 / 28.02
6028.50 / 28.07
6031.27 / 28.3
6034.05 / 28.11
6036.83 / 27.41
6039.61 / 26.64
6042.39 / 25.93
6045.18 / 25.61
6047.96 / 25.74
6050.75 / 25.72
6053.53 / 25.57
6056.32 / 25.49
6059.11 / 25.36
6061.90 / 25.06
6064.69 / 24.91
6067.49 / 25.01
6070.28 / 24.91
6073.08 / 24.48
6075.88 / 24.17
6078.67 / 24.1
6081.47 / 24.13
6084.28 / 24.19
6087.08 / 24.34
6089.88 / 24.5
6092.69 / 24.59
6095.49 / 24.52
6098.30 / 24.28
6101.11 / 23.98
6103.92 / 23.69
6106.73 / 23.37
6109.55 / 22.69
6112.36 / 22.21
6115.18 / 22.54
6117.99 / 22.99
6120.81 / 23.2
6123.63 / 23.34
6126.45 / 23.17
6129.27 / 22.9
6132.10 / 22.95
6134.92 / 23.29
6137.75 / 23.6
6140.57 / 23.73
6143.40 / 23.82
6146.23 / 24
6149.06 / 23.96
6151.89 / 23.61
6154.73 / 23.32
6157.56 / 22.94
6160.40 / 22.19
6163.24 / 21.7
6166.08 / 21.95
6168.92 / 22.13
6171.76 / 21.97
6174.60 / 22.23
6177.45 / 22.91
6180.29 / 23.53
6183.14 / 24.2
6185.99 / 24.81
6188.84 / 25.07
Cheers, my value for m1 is 2.9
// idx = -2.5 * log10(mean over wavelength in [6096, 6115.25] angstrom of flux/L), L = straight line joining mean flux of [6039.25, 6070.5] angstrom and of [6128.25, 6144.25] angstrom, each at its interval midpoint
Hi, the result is 0.04 mag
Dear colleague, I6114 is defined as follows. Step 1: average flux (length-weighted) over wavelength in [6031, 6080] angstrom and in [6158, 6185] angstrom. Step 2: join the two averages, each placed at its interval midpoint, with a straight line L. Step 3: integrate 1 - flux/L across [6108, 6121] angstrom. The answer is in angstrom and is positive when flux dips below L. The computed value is 0.75 angstrom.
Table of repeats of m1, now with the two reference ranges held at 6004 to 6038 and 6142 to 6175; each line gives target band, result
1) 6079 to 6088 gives 0.41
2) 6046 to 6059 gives 0.40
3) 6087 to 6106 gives 0.53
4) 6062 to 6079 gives 0.75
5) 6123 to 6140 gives 0.37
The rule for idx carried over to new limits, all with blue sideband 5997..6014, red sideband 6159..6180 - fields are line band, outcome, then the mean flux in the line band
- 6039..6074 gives -0.095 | 25.4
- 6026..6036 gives -0.194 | 28.1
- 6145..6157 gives -0.060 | 23.7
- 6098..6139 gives -0.023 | 23.2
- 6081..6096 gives -0.065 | 24.4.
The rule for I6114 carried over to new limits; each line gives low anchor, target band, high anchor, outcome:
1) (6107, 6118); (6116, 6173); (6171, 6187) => -0.22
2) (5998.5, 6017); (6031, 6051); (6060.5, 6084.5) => -1.58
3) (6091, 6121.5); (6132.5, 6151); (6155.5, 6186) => -0.52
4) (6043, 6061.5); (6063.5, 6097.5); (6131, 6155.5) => 0.65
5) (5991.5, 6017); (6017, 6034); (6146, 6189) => -3.57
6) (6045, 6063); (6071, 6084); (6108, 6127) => 0.15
